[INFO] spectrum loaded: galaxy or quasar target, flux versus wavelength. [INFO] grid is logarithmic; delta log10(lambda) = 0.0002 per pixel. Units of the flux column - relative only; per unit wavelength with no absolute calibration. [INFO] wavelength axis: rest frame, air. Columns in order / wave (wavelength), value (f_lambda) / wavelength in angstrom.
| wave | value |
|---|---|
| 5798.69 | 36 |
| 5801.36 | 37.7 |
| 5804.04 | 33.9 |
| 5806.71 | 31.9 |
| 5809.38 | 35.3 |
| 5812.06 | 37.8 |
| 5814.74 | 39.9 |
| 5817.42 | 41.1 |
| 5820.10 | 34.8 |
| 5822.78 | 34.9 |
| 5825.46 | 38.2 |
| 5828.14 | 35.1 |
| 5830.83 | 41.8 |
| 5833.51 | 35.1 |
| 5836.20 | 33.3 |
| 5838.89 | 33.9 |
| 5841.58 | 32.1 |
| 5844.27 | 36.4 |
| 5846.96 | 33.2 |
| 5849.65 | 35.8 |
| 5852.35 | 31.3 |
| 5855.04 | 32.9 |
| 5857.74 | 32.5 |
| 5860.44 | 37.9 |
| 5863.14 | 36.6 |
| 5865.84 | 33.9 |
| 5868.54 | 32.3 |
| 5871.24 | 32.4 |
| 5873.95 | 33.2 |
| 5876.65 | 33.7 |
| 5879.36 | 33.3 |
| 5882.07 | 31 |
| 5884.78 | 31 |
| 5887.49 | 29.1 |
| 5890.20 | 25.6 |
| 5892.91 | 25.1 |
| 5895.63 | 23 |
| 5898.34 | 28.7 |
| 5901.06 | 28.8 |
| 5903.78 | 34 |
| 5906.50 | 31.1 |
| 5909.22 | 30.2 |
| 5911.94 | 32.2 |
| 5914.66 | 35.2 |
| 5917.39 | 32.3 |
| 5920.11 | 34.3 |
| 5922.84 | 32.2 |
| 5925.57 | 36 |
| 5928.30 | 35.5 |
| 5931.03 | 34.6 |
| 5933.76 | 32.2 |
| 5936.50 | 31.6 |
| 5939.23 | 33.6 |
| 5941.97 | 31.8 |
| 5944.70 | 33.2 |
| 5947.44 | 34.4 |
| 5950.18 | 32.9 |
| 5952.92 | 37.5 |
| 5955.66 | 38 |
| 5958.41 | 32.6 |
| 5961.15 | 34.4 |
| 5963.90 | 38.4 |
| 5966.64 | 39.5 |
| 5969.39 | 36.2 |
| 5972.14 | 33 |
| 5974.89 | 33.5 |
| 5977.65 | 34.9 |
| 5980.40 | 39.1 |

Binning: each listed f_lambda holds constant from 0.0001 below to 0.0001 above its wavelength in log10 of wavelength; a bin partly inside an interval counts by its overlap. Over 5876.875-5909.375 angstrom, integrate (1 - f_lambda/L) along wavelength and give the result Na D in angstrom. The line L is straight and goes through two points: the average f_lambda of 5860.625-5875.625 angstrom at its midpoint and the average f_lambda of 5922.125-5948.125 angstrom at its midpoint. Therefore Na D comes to 4.30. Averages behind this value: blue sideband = 34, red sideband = 33.5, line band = 29.4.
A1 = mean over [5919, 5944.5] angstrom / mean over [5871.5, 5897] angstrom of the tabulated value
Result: 1.13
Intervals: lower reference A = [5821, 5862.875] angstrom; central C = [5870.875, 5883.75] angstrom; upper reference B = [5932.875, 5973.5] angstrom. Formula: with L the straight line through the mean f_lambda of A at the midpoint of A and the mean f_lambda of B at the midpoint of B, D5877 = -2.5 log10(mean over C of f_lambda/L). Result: 0.07 mag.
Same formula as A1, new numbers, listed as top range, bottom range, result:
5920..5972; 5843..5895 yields 1.07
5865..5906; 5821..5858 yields 0.87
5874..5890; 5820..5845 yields 0.88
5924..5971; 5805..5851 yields 0.97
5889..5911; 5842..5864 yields 0.83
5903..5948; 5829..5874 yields 0.96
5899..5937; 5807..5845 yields 0.90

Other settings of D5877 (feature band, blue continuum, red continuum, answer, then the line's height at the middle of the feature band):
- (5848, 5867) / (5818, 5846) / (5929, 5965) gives 0.030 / 35.4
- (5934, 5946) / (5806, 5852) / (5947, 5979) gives 0.096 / 35.5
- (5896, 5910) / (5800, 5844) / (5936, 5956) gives 0.158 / 34.7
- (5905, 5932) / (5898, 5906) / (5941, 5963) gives -0.044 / 32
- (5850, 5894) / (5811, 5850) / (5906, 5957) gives 0.099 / 35.2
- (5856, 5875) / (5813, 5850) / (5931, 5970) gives 0.051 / 35.7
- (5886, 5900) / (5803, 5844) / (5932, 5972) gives 0.315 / 35.3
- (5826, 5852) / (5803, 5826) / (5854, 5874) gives 0.003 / 35.2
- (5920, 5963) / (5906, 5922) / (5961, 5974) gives 0.014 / 34.6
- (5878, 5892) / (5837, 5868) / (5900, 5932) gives 0.129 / 33.6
